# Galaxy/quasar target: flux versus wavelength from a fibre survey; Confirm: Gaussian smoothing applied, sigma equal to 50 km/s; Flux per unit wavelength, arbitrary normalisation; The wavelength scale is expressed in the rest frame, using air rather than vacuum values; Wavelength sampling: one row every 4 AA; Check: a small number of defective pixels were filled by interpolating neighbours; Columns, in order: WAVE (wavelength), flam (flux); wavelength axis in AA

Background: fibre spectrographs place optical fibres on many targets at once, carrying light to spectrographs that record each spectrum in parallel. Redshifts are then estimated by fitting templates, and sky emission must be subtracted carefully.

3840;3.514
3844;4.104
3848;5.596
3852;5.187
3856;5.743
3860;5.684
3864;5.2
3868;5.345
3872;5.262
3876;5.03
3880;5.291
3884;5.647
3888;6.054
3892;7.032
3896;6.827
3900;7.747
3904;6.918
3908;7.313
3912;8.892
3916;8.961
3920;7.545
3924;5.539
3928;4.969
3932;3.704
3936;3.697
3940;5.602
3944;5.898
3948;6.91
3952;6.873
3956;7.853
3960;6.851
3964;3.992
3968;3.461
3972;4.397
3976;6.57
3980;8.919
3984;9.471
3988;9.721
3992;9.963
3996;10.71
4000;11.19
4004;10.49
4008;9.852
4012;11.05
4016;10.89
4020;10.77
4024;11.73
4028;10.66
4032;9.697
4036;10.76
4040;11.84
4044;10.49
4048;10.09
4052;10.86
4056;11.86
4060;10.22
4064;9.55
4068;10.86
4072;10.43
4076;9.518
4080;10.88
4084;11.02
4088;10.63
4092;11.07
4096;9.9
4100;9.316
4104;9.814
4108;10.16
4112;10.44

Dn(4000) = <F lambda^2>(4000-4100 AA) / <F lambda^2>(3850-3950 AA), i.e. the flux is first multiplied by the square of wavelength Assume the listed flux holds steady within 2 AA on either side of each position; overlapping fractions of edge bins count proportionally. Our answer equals 1.9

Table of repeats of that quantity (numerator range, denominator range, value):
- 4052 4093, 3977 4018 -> 1.09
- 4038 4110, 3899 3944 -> 1.77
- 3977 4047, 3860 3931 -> 1.73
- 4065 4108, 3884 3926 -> 1.57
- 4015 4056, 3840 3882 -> 2.29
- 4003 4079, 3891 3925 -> 1.52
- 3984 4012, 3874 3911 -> 1.67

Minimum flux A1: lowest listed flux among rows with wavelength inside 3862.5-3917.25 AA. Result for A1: 5.03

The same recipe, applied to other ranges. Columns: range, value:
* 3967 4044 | 3.461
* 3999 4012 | 9.852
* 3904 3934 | 3.704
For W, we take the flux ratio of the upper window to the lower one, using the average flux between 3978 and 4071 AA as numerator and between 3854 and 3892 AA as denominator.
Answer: 1.89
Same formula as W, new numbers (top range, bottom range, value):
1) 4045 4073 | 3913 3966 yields 1.73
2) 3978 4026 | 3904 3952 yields 1.64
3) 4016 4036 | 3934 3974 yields 1.93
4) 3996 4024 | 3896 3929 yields 1.48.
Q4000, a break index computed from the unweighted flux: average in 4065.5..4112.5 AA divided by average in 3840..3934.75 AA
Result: 1.72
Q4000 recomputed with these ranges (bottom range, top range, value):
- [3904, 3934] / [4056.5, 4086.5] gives 1.55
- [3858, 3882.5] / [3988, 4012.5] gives 1.97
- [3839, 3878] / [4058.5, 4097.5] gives 2.04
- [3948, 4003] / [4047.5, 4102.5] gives 1.35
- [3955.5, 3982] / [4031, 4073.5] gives 1.80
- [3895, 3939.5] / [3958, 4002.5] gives 1.19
